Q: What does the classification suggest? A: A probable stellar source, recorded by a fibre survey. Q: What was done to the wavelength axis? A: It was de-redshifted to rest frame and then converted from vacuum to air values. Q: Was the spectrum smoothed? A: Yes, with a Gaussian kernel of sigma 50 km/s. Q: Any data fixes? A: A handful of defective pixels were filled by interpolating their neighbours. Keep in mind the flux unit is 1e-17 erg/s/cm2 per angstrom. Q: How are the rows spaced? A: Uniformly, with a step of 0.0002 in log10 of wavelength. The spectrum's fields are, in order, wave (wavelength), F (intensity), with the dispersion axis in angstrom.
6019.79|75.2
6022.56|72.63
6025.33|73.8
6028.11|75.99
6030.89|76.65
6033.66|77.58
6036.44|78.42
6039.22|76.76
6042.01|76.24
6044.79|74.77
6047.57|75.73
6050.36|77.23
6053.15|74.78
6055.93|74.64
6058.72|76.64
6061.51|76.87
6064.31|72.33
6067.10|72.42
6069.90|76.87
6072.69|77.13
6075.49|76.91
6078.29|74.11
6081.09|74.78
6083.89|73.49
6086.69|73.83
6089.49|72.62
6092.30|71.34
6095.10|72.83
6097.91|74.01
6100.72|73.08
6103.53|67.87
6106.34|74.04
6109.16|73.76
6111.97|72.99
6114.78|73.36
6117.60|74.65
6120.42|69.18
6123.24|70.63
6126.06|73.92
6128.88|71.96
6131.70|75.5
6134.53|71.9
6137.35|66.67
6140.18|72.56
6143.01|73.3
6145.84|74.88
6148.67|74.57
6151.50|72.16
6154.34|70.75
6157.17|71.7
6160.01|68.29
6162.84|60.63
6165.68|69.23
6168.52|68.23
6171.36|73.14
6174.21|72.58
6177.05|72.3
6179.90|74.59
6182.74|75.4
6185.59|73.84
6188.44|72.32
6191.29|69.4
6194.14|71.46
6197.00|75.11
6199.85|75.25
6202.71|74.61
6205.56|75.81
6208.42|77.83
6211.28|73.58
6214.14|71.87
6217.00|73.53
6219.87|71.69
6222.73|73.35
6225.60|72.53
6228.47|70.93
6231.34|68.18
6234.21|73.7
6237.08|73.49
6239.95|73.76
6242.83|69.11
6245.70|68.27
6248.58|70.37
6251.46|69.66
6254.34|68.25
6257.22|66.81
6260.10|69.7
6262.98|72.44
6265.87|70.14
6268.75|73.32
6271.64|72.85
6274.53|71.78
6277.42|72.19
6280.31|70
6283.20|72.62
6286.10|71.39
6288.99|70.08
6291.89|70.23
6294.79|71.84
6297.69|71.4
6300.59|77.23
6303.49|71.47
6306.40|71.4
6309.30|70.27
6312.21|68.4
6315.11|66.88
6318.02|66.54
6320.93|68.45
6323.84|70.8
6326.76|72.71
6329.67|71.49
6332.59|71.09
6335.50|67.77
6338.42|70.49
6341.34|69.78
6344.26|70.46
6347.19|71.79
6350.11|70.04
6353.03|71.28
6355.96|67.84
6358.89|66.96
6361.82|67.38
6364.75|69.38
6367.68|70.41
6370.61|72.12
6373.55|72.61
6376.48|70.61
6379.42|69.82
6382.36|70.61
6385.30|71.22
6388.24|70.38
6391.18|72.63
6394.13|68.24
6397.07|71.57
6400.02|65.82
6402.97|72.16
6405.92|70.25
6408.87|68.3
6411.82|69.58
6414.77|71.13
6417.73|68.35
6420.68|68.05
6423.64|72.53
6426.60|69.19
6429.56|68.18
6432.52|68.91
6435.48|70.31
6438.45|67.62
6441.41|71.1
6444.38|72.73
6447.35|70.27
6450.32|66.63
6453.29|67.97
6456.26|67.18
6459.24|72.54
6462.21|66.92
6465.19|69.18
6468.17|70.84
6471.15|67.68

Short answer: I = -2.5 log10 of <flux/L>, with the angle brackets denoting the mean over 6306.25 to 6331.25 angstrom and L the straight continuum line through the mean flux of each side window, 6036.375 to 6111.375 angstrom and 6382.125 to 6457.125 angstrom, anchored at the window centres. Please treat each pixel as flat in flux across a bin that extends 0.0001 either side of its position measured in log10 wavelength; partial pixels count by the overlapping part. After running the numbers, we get 0.02 mag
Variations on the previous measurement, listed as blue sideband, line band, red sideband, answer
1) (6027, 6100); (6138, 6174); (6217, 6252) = 0.04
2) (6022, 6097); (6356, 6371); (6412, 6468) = 0.03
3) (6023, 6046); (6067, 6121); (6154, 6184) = 0.00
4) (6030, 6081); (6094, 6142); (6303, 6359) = 0.03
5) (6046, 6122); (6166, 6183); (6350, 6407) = 0.01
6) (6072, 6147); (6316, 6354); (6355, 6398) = 0.01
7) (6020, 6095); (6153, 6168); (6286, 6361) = 0.08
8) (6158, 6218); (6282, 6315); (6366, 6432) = 0.00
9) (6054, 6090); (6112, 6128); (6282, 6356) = 0.02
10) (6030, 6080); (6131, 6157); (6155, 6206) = 0.01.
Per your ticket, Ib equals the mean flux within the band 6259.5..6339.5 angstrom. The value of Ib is 70.9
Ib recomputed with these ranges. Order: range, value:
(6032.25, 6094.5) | 75.2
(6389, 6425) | 69.9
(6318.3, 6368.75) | 69.8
